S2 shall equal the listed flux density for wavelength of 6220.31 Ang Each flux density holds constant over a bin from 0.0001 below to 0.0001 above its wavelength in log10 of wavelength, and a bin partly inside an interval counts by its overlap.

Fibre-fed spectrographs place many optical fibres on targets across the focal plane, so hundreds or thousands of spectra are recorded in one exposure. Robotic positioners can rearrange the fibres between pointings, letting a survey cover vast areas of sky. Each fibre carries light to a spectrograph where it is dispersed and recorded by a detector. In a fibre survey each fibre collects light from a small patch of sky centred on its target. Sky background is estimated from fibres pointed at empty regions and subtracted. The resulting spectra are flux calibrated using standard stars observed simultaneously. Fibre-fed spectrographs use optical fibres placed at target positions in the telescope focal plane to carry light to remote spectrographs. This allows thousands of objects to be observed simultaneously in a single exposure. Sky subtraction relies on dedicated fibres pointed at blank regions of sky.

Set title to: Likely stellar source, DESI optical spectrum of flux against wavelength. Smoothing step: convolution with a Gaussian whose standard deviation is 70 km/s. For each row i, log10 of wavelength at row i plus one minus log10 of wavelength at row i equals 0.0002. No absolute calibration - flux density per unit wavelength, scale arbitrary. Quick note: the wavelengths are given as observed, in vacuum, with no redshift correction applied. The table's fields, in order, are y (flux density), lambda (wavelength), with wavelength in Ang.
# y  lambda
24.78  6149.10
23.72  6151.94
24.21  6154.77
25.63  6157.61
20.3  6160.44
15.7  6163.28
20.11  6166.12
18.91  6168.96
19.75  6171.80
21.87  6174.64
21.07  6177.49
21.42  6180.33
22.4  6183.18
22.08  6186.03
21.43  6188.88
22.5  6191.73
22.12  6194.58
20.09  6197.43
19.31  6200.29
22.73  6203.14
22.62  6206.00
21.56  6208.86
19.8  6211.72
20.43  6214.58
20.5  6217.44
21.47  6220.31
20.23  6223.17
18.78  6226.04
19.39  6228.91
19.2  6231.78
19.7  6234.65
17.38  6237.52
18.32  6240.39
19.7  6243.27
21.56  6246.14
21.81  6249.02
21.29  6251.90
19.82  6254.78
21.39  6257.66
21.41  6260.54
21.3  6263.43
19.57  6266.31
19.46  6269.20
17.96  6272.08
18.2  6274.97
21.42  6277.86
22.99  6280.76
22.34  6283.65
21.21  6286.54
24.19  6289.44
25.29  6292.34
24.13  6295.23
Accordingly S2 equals 21.47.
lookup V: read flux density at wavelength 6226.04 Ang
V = 18.78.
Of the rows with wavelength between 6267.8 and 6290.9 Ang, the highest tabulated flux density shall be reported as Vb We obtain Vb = 24.19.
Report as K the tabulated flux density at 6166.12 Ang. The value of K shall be 20.11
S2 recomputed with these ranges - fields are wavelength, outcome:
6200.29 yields 19.31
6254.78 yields 19.82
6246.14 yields 21.56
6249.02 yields 21.81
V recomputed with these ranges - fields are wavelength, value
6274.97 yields 18.2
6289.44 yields 24.19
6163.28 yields 15.7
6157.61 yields 25.63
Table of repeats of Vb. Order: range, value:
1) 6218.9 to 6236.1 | 21.47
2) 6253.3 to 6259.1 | 21.39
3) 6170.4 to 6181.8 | 21.87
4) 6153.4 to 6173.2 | 25.63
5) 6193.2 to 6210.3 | 22.73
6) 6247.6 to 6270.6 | 21.81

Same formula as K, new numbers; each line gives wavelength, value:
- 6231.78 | 19.2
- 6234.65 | 19.7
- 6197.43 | 20.09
